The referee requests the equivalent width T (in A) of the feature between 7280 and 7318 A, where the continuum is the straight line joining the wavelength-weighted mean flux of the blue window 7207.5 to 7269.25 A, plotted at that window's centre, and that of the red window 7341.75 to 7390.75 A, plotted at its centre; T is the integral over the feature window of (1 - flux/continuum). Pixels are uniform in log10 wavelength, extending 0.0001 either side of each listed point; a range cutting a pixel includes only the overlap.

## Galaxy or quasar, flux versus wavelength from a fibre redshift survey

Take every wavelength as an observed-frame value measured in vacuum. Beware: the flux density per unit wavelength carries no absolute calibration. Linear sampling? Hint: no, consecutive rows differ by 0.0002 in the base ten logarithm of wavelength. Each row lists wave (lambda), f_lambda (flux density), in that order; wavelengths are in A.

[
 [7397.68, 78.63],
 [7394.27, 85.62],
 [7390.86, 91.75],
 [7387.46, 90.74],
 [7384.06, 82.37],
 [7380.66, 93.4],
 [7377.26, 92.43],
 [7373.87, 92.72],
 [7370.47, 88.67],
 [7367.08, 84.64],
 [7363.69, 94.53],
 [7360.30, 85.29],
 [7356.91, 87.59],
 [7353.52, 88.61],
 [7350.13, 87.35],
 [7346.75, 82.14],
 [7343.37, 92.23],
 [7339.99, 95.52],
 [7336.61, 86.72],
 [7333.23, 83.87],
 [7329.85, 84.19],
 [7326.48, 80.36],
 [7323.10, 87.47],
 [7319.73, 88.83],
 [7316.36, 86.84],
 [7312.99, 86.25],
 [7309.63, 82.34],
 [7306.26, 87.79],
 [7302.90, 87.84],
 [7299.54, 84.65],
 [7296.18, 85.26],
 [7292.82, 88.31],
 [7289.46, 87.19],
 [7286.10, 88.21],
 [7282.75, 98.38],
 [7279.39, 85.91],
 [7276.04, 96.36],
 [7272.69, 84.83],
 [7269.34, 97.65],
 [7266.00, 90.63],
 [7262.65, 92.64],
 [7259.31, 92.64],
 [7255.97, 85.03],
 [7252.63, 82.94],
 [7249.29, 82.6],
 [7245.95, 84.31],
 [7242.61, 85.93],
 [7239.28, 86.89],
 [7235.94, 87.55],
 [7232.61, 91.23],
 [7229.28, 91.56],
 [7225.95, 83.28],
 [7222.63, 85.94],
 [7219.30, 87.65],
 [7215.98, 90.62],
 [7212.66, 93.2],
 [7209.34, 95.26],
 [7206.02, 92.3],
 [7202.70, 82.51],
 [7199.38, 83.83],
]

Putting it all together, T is 0.52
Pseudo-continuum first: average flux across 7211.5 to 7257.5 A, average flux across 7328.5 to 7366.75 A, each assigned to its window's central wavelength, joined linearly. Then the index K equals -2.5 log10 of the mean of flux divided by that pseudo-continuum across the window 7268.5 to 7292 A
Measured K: -0.043 mag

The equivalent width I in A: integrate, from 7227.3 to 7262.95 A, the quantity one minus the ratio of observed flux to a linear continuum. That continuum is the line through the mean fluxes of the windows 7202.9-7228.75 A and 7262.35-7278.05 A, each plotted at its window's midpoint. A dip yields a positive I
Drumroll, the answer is 1.4 A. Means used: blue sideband 89.4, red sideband 92.3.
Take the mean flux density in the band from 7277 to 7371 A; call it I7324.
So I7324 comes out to 87.4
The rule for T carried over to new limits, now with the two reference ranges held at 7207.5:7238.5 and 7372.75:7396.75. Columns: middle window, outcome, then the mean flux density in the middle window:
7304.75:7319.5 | 0.6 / 86.1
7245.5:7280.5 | 0.2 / 88.9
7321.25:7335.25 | 0.8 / 84.1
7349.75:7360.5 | 0.2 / 87.4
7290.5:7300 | 0.3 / 86.3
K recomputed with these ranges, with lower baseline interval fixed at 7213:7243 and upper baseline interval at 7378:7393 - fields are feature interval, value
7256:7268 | -0.03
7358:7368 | 0.01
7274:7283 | -0.04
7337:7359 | 0.01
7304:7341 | 0.03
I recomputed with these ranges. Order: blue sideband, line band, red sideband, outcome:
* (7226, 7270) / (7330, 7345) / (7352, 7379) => 0.01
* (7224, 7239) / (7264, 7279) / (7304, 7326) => -0.78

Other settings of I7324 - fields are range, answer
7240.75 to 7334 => 87.5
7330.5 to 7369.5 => 88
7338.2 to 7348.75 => 89.9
